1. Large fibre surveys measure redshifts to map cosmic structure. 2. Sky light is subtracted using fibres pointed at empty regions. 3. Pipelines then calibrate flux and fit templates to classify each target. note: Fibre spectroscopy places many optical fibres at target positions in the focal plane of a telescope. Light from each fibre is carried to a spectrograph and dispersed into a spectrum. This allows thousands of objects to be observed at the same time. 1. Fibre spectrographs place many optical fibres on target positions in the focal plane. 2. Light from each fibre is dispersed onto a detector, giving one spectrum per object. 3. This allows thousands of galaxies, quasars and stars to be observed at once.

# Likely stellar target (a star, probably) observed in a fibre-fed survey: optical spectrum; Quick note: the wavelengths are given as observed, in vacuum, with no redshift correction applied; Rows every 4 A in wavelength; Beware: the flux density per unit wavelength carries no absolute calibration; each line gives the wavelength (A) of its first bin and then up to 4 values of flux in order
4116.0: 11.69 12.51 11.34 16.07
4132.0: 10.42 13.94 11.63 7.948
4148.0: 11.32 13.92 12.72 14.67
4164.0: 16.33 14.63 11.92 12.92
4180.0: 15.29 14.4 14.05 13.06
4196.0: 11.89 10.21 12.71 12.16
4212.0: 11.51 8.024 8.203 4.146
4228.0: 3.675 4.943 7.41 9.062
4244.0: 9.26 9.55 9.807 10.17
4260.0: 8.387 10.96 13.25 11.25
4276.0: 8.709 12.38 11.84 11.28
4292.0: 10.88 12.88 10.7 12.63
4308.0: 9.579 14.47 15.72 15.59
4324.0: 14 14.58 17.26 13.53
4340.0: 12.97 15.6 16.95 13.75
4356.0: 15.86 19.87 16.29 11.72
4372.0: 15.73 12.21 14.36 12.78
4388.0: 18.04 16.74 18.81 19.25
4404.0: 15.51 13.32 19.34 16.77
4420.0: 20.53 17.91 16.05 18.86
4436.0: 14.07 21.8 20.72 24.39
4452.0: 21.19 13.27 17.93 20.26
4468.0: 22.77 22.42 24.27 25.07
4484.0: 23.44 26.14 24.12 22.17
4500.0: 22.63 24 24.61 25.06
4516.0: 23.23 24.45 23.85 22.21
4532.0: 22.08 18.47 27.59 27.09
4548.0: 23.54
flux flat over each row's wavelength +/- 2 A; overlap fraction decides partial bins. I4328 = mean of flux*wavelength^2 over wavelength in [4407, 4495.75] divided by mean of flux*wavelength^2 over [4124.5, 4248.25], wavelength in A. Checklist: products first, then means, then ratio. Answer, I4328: 2.05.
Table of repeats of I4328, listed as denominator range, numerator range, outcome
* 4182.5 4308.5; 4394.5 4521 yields 2.23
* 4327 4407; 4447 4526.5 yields 1.54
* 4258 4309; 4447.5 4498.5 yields 2.15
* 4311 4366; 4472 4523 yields 1.67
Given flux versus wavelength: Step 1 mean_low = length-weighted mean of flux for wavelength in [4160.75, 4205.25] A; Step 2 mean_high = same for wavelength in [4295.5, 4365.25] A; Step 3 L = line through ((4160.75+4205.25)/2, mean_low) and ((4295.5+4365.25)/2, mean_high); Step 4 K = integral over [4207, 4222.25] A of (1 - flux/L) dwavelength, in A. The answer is 4.4 A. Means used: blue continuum 13.4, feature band 9.74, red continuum 14.6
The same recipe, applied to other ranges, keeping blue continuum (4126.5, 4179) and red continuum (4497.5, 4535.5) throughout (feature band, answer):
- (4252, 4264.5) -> 4.9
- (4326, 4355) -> 5.3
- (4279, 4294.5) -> 4.8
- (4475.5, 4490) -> -1.6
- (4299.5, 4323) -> 5.6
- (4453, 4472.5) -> 2.4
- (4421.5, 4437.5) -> 3.0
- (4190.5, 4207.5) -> 2.8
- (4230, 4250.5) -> 9.8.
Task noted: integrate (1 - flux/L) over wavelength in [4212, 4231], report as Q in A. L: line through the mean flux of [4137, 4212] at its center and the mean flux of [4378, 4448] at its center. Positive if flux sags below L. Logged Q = 10.0 A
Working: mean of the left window 12.9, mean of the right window 17.5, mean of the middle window 6.53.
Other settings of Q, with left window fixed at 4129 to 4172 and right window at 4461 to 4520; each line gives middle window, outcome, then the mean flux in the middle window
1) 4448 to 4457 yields 1.2 A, 19.3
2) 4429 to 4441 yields 2.2 A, 17.8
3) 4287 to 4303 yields 5.4 A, 11.5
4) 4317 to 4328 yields 2.0 A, 14.8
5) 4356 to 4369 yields 2.1 A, 16.3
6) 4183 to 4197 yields 0.6 A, 13.4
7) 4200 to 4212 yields 2.2 A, 11.9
